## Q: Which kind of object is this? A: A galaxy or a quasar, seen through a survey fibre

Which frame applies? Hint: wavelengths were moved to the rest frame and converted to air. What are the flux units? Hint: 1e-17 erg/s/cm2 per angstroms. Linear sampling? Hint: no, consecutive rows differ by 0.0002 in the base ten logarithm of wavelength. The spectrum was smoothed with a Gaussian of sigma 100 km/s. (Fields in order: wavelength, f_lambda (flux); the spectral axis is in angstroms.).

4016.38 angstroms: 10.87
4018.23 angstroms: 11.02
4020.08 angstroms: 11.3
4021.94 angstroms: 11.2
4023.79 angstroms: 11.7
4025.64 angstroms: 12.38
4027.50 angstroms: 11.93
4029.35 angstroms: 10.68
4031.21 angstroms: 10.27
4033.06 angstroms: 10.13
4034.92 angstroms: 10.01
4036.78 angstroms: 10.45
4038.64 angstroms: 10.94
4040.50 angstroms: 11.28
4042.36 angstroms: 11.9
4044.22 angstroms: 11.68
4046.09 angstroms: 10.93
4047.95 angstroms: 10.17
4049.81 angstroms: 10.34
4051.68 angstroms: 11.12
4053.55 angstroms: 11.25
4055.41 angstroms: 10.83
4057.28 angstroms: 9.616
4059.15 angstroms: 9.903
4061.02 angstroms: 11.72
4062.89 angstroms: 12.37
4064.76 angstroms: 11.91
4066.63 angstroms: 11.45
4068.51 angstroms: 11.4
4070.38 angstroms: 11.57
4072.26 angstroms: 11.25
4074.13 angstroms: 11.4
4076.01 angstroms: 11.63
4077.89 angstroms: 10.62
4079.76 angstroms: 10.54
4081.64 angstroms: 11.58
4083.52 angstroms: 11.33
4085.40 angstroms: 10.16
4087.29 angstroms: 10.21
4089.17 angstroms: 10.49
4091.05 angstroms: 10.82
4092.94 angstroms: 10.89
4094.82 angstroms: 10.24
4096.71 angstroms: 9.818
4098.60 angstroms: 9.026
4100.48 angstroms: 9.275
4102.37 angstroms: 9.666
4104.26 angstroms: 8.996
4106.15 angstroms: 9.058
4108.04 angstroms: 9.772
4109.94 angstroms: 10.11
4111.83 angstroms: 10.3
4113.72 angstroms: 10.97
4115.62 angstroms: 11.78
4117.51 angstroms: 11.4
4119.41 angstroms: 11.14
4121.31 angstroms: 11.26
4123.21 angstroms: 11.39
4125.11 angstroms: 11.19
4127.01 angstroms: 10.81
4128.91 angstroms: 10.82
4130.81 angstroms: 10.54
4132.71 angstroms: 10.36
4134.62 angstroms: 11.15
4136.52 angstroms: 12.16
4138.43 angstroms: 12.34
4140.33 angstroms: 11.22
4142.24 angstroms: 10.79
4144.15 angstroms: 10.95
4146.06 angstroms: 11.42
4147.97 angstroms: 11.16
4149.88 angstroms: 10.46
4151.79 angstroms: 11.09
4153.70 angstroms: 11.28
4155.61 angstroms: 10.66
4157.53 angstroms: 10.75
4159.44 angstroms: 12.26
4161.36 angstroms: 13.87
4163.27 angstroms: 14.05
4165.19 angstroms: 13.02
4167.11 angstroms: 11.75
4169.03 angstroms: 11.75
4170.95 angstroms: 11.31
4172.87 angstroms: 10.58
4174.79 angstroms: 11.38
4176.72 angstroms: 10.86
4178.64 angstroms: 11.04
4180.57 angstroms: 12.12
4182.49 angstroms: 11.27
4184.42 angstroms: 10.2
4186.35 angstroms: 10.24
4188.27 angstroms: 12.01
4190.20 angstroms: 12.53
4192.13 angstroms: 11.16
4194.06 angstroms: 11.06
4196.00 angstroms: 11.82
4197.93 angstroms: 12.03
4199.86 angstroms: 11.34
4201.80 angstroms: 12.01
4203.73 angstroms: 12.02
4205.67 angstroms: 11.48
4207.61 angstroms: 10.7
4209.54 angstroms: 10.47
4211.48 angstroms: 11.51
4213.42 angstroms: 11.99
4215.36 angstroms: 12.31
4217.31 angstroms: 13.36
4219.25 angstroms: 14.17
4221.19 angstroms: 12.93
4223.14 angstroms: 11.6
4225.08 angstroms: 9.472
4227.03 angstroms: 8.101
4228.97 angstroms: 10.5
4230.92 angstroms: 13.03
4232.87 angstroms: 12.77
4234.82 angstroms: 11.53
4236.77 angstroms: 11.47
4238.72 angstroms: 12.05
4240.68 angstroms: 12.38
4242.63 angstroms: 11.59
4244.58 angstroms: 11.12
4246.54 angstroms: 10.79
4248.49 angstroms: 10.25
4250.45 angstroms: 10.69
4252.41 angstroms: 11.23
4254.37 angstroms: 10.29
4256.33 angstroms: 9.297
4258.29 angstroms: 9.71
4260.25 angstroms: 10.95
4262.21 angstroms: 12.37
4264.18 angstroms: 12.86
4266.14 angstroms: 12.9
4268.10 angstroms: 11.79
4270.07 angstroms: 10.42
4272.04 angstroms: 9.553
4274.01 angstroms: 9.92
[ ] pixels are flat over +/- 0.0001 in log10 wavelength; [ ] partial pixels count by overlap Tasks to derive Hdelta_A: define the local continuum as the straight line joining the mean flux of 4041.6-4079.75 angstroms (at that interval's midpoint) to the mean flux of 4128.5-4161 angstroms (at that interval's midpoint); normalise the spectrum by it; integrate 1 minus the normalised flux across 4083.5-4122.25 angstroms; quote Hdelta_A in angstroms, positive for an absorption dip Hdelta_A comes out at 3.0 angstroms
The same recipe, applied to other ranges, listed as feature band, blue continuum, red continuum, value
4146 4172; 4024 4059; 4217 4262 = -1.6 angstroms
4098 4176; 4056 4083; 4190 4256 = 1.8 angstroms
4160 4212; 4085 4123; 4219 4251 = -3.1 angstroms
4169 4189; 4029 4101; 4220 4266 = -0.1 angstroms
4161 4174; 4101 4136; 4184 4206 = -1.2 angstroms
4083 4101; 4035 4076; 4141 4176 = 1.7 angstroms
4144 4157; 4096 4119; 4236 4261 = -0.9 angstroms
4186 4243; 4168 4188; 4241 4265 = -3.3 angstroms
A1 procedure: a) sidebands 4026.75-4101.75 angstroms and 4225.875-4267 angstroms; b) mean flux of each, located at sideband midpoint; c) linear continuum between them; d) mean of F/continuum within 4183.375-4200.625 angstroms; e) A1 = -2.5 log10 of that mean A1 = -0.027 mag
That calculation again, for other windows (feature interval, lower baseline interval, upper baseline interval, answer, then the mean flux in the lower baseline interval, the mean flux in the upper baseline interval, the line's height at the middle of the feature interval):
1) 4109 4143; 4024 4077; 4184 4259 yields 0.01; 11.1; 11.4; 11.2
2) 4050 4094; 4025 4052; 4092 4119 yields -0.05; 10.9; 10.1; 10.5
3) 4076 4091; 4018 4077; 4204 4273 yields 0.04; 11.1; 11.4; 11.2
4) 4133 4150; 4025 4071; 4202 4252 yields 0.00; 11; 11.5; 11.3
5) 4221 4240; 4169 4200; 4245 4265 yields -0.03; 11.3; 10.8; 11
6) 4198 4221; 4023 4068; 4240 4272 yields -0.08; 11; 11.1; 11.1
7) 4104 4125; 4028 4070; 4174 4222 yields 0.06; 10.9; 11.7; 11.3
